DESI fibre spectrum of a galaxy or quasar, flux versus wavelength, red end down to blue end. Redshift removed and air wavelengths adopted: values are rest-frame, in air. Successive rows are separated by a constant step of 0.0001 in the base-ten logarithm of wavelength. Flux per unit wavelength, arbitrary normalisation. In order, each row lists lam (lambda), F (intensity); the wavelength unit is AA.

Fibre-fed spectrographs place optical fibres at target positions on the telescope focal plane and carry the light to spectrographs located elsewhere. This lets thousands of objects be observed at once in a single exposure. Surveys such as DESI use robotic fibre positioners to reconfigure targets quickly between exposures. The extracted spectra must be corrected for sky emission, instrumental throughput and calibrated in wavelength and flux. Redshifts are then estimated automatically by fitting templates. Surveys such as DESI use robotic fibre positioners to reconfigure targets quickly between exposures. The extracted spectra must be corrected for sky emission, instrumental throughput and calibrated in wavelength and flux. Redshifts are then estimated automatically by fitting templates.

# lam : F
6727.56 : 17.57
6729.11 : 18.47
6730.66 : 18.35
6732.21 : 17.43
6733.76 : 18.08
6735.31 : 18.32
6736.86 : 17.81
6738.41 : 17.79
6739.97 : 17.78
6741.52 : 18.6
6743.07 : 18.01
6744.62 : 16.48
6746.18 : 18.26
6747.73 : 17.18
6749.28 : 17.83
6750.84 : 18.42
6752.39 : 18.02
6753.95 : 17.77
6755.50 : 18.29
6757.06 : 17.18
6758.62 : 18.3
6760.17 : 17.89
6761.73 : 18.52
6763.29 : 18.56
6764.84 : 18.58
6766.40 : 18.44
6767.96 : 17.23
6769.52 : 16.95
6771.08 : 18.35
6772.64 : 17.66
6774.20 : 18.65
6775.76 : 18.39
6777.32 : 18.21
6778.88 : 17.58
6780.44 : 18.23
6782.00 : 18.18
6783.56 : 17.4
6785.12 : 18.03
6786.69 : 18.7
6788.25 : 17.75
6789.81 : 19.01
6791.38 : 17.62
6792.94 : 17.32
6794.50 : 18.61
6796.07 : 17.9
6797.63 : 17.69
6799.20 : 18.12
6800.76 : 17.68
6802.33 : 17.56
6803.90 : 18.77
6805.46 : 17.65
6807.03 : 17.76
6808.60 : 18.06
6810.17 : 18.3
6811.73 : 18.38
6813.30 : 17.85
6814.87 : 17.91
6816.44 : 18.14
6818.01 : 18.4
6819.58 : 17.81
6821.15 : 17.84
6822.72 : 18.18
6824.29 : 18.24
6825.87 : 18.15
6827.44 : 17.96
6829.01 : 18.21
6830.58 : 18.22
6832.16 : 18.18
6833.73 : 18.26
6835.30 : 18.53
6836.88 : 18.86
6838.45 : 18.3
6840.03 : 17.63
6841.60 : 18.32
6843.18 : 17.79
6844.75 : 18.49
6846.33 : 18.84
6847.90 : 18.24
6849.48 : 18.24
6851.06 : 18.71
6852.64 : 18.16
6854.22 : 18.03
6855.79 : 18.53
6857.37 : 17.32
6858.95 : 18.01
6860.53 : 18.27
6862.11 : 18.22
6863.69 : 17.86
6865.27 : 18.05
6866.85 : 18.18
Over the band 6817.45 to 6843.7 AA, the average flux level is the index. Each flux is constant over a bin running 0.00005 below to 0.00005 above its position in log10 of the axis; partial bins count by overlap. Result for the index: 18.2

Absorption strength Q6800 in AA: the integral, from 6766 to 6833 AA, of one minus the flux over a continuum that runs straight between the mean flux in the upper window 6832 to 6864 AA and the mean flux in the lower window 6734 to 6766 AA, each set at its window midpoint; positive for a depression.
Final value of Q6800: 0.3 AA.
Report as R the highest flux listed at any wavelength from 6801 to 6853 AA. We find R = 18.86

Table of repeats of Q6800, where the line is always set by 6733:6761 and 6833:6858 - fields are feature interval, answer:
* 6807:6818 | 0.0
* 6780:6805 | 0.1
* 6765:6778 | 0.0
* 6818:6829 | 0.1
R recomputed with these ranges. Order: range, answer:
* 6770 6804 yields 19.01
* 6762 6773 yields 18.58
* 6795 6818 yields 18.77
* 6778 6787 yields 18.7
